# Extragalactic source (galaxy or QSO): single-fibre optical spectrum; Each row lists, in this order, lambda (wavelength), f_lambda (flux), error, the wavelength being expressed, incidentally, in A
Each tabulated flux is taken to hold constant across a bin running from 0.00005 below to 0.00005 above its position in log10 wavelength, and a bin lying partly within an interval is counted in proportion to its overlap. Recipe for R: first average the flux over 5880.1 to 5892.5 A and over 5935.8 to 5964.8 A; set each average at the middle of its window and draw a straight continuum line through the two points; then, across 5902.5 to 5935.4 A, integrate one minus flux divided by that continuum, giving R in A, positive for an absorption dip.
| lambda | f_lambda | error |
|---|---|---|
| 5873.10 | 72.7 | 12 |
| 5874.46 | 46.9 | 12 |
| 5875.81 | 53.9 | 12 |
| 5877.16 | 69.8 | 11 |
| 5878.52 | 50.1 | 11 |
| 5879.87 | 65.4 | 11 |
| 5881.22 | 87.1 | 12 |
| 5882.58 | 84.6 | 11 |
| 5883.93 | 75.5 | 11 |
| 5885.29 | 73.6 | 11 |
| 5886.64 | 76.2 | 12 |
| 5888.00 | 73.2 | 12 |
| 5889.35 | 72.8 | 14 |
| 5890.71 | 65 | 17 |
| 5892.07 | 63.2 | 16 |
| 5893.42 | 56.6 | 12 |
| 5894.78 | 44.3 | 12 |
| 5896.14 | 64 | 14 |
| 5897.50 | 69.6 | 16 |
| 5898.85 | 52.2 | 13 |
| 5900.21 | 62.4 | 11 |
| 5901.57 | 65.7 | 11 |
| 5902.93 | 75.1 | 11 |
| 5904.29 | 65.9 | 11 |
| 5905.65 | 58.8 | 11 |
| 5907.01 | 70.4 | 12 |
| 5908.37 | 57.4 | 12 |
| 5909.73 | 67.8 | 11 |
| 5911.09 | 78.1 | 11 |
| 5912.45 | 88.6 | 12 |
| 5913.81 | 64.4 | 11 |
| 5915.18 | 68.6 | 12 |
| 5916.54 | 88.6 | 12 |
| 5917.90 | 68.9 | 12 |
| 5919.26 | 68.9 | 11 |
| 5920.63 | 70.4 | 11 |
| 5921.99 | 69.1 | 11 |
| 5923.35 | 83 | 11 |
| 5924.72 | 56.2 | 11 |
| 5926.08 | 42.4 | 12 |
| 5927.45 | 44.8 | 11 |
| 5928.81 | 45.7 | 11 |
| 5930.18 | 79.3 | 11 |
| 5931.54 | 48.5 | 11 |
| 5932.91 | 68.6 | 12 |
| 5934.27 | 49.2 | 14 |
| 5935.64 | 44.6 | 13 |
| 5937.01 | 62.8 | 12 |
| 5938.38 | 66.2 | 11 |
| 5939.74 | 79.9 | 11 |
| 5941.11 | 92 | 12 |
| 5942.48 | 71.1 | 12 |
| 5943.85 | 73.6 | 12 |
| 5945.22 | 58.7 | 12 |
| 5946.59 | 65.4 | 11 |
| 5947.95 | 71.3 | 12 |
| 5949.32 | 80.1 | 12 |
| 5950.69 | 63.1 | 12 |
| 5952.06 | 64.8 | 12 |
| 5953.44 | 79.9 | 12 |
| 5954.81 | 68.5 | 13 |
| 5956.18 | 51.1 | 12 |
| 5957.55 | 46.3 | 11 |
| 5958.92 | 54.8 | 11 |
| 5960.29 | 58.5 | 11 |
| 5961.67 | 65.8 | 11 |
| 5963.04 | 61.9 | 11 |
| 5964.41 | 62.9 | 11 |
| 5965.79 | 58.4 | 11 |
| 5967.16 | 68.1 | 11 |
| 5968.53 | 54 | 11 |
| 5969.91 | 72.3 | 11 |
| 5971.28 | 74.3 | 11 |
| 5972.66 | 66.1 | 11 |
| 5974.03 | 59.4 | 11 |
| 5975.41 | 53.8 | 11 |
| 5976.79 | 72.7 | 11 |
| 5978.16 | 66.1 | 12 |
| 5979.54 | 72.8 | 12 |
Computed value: 2.3 A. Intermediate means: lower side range 74.5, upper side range 66.2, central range 65.4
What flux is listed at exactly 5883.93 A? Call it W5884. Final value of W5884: 75.5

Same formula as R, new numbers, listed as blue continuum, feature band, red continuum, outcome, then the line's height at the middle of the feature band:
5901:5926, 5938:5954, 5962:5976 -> -1.5 A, 65.9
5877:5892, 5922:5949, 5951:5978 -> 1.0 A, 66.1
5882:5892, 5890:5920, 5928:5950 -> 1.8 A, 71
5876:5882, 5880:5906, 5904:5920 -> 0.3 A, 68.7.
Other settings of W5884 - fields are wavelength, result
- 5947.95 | 71.3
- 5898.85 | 52.2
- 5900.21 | 62.4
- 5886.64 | 76.2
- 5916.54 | 88.6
